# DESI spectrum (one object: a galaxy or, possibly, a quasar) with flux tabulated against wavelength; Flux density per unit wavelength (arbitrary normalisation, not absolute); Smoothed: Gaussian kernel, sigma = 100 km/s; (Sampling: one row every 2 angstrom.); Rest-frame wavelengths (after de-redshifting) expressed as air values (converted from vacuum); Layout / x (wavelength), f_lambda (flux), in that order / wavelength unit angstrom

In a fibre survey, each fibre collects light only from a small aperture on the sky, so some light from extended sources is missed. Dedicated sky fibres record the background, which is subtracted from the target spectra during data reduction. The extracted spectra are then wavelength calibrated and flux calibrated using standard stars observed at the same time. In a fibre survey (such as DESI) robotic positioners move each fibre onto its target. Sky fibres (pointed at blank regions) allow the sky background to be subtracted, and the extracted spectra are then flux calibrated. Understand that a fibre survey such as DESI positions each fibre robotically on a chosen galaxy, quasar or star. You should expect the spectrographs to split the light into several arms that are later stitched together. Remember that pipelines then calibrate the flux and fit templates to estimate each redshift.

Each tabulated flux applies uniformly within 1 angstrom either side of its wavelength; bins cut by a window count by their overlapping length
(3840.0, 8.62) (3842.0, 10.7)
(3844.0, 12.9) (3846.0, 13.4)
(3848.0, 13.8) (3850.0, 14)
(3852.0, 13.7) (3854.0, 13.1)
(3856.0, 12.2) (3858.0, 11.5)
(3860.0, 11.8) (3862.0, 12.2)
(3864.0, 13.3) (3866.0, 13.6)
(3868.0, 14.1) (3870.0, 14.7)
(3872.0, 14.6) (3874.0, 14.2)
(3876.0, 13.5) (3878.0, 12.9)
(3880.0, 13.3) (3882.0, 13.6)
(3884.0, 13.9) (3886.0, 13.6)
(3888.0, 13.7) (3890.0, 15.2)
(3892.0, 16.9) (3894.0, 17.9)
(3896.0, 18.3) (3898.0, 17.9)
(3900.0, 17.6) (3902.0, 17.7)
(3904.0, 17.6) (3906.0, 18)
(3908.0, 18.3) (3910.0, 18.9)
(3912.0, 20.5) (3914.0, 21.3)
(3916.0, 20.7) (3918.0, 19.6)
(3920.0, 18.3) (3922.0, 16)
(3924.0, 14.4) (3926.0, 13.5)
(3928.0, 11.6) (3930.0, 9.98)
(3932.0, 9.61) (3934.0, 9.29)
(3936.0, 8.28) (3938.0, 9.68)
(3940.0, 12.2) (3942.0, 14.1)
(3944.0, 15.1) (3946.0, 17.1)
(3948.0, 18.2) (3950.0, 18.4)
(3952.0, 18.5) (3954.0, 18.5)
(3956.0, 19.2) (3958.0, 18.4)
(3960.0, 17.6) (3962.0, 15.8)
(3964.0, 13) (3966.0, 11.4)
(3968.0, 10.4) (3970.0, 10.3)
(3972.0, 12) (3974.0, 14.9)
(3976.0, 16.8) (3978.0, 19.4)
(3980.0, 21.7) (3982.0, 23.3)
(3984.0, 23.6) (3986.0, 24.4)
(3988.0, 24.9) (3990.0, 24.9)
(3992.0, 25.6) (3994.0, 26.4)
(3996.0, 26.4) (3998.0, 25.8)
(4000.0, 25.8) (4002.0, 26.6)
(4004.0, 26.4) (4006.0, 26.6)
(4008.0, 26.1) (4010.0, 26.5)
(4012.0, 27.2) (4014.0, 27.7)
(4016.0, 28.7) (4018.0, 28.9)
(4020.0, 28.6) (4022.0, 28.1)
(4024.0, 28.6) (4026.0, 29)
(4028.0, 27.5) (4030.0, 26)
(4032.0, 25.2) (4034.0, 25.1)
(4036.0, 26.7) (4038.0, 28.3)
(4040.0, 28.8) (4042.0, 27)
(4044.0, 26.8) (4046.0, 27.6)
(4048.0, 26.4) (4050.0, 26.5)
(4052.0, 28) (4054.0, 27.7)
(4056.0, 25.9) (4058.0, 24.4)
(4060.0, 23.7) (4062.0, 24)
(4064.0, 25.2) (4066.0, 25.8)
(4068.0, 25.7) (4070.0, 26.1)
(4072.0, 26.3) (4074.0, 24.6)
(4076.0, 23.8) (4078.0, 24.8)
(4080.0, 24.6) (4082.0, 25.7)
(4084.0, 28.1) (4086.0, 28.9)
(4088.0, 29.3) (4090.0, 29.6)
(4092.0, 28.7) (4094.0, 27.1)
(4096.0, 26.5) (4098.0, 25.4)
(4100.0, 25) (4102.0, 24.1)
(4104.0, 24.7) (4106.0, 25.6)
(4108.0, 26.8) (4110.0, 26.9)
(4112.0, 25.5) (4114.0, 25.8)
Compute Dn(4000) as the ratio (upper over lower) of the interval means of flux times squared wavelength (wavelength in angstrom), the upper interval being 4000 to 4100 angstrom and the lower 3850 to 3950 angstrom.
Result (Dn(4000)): 1.9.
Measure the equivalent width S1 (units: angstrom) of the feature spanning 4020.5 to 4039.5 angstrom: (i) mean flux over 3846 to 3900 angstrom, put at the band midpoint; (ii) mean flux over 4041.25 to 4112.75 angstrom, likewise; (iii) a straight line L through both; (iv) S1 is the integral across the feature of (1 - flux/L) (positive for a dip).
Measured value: -3.11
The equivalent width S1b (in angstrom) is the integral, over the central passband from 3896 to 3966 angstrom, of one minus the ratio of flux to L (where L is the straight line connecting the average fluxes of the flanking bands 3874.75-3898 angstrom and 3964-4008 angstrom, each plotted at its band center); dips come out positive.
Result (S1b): 6.3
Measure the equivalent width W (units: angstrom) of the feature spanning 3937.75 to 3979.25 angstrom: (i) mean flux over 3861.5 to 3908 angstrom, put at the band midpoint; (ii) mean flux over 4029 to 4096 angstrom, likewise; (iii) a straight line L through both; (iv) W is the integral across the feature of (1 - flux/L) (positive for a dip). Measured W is 9.3 angstrom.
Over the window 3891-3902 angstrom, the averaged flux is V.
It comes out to 17.7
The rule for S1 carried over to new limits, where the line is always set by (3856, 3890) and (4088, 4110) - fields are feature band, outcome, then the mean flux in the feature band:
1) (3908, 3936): 1.1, 15.5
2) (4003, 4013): -2.5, 26.6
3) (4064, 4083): -0.2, 25.3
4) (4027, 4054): -4.5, 26.9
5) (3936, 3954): 2.5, 15.2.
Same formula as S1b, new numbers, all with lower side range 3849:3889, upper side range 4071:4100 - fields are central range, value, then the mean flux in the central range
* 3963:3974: 4.4 angstrom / 11.7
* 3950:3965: 1.1 angstrom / 17.4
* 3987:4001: -3.1 angstrom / 25.7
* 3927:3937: 4.3 angstrom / 9.75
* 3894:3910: -2.7 angstrom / 18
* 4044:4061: -1.2 angstrom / 26.3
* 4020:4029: -2.1 angstrom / 28.3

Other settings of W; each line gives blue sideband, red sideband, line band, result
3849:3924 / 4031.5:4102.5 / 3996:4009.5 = -2.2 angstrom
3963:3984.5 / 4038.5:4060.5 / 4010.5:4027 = -4.4 angstrom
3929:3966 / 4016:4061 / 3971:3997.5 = -3.0 angstrom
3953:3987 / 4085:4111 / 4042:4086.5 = -3.2 angstrom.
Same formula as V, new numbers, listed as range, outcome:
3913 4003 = 17.6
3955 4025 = 22.3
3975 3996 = 23.3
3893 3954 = 16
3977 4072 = 26.2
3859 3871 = 13.3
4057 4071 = 25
